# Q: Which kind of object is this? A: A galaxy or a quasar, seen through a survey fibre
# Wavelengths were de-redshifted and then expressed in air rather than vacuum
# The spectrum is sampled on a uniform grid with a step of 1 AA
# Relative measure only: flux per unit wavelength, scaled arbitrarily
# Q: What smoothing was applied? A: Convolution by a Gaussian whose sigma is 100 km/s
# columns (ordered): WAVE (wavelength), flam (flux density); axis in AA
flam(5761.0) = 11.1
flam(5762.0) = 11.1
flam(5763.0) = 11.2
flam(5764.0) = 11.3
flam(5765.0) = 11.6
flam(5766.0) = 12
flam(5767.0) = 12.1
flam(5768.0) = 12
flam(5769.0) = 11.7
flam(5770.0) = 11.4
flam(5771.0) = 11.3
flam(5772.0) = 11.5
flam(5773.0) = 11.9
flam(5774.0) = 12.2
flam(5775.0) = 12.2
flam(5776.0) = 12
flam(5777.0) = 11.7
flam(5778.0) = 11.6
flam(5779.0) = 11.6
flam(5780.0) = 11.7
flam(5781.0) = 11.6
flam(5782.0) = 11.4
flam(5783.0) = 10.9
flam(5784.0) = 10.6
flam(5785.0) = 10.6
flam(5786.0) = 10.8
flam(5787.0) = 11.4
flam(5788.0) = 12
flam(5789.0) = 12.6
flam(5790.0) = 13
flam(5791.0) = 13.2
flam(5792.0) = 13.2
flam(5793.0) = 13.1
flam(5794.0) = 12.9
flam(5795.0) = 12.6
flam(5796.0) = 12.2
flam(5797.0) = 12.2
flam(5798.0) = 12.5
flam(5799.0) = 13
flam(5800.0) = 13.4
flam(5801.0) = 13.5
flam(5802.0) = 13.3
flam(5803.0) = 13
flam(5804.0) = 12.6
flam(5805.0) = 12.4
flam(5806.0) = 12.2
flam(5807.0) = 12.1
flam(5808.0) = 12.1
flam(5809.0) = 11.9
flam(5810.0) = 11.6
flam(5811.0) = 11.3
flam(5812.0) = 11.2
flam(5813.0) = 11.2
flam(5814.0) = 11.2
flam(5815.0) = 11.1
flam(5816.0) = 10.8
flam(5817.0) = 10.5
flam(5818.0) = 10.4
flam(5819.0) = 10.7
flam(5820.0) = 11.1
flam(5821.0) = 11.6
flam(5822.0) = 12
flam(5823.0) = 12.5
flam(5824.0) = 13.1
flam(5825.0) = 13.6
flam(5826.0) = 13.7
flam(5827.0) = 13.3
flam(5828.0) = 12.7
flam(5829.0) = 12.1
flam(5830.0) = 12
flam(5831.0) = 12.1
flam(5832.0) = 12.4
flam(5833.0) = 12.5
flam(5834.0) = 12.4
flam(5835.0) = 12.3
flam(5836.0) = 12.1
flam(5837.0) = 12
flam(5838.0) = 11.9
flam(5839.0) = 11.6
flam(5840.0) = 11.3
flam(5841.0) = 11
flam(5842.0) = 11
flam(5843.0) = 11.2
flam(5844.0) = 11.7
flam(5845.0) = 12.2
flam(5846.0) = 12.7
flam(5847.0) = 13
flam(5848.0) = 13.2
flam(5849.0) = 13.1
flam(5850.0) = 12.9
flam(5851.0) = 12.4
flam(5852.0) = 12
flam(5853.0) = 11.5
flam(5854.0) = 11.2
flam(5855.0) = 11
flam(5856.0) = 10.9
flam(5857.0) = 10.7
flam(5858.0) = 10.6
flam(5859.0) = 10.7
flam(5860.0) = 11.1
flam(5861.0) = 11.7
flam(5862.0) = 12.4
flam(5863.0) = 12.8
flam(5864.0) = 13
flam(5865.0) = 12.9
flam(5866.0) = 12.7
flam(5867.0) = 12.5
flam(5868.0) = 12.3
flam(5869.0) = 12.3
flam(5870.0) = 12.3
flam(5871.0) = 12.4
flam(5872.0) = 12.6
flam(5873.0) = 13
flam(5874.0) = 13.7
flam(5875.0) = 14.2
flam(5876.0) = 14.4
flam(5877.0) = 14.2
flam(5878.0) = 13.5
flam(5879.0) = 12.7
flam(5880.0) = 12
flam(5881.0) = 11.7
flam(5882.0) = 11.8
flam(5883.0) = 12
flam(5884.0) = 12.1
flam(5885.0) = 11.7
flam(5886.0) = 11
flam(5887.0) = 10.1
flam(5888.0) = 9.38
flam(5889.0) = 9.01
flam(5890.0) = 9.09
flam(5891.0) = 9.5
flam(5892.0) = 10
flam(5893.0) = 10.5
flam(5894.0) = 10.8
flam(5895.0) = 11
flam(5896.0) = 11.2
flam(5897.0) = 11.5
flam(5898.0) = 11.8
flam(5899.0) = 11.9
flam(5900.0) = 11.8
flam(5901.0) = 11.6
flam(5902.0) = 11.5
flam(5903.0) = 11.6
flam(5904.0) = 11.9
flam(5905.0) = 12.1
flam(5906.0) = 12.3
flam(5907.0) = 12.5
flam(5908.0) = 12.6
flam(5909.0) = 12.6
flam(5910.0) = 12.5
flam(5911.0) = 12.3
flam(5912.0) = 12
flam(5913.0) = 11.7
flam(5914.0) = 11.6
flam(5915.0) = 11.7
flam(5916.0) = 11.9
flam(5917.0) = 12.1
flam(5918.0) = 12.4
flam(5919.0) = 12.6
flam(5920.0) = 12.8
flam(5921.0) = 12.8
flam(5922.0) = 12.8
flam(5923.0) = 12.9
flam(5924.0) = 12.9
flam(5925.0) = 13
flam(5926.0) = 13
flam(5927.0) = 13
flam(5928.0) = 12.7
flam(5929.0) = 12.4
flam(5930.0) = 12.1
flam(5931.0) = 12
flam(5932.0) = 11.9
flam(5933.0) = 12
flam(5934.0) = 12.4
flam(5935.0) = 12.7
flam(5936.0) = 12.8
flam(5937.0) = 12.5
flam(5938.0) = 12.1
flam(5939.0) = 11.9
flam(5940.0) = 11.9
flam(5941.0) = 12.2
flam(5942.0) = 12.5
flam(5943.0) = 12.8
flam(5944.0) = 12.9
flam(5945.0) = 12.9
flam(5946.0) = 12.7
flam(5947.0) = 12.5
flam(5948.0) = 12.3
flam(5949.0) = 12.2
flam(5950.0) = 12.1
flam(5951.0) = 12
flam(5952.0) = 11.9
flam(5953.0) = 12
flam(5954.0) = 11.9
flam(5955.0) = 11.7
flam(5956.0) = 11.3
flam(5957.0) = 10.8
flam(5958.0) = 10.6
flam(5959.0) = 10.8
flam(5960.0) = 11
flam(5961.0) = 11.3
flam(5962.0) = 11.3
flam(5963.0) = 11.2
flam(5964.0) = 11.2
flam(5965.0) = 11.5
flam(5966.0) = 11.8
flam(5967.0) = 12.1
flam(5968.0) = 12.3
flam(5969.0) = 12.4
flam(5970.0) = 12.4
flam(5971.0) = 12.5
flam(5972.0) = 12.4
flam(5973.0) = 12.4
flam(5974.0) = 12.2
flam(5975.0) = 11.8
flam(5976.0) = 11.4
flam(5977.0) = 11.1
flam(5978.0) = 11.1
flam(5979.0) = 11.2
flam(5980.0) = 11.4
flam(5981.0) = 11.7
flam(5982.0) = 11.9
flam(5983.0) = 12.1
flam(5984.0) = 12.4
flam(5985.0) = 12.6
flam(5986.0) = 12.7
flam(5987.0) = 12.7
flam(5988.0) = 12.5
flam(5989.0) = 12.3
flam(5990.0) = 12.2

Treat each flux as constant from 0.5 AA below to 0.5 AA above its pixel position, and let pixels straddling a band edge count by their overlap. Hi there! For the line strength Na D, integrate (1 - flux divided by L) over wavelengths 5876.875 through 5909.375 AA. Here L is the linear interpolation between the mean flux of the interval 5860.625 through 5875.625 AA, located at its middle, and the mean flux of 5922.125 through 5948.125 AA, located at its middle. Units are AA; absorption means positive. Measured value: 3.10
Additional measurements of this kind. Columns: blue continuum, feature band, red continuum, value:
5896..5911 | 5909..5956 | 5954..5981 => -2.09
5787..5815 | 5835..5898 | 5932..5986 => 1.96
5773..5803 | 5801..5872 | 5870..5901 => -0.40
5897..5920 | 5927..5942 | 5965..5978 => -0.32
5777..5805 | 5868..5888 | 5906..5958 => -0.26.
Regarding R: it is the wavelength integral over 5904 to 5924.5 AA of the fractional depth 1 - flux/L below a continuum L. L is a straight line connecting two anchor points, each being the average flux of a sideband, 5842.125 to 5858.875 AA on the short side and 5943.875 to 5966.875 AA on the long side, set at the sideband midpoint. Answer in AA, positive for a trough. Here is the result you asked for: -1.0 AA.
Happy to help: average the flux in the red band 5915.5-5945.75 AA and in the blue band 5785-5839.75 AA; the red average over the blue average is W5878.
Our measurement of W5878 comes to 1.0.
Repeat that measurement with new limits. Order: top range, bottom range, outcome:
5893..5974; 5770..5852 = 1.00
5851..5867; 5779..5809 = 0.96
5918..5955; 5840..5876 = 1.02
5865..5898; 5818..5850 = 0.97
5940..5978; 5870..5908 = 1.01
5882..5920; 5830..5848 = 0.96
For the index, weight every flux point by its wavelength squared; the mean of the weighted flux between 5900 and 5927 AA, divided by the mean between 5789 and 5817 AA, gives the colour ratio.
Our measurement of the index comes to 1.04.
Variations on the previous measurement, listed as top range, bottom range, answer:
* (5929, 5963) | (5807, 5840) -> 1.05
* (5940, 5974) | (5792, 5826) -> 1.04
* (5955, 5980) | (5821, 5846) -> 0.99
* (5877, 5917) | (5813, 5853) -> 0.98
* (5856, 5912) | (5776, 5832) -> 1.01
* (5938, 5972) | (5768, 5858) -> 1.04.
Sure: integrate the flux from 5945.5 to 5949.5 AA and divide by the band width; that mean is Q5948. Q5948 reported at 12.4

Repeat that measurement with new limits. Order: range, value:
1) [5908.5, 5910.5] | 12.6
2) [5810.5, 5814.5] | 11.2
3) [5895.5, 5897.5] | 11.3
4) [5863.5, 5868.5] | 12.7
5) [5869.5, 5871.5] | 12.4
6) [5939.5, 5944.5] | 12.5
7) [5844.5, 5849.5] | 12.8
